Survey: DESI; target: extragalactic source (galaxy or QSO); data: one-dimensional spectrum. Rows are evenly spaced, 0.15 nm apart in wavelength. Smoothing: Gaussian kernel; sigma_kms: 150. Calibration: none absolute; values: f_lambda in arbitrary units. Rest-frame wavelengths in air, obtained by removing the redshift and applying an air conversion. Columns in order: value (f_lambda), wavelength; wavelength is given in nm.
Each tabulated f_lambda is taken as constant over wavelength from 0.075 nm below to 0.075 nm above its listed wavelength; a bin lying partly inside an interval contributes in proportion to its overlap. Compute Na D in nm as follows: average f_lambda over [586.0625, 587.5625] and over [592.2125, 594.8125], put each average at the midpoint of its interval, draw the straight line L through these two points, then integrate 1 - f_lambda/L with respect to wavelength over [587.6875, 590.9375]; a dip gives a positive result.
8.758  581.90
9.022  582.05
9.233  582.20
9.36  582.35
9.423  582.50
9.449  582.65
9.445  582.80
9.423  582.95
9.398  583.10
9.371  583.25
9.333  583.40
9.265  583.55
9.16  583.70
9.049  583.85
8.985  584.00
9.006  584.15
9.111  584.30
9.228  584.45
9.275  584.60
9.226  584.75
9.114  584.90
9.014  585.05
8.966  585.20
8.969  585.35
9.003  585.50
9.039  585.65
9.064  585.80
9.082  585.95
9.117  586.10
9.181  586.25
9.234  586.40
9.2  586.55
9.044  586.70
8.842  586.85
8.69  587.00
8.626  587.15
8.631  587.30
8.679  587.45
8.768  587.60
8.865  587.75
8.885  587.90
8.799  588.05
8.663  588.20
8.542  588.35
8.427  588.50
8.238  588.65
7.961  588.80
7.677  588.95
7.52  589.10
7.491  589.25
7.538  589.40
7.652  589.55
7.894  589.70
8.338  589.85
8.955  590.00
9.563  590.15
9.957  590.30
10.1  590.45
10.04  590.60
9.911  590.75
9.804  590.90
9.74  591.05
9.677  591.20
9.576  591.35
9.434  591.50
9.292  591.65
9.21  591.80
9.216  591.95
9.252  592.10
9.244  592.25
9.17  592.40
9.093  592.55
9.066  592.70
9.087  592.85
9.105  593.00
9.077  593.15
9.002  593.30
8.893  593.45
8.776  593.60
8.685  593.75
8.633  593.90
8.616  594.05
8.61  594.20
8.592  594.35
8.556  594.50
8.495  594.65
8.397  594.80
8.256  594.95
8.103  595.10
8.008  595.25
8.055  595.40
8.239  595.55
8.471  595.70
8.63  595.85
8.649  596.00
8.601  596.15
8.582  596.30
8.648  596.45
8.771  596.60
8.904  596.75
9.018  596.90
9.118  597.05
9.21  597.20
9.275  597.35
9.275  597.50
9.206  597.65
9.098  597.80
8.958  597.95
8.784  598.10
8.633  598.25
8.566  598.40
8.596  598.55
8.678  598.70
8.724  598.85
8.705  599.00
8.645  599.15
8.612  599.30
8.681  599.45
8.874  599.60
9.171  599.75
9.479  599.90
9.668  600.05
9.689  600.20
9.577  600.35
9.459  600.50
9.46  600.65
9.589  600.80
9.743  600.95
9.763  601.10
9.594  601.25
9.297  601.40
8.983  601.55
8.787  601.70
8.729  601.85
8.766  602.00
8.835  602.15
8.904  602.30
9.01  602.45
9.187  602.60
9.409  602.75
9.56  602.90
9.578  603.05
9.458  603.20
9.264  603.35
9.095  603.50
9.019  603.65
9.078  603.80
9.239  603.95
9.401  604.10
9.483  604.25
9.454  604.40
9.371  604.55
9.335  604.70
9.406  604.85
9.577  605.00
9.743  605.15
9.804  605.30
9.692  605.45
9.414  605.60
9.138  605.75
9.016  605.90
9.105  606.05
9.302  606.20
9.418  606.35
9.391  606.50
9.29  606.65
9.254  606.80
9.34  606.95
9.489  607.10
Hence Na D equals 0.08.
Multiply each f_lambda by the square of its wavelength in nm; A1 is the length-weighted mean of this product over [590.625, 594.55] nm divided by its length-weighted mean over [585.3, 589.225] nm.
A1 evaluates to 1.1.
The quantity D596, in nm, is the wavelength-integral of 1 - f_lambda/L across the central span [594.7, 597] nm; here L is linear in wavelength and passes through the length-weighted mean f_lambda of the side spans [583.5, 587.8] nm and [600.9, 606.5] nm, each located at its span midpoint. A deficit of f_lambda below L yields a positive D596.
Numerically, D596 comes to 0.17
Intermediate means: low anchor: 9.01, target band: 8.5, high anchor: 9.3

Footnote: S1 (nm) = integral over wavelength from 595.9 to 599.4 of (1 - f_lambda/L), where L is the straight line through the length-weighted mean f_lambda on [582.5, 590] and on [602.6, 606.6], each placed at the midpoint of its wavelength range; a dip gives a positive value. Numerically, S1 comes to 0.12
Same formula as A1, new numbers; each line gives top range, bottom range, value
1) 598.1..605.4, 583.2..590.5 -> 1.10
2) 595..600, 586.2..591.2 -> 1.03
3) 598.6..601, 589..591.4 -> 1.06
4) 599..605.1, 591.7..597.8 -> 1.08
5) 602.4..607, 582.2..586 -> 1.09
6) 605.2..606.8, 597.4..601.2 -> 1.05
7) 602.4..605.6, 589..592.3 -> 1.08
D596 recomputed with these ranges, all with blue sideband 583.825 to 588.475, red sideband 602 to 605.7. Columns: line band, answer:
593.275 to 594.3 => 0.04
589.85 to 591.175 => -0.09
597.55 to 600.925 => 0.07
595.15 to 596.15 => 0.09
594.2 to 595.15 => 0.07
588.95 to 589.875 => 0.14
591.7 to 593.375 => -0.01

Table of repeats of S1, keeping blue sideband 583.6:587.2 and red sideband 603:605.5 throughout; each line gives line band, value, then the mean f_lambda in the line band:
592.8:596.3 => 0.243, 8.58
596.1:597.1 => 0.050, 8.8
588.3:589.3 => 0.125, 7.98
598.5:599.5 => 0.069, 8.66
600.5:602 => 0.007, 9.31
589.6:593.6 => -0.046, 9.28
